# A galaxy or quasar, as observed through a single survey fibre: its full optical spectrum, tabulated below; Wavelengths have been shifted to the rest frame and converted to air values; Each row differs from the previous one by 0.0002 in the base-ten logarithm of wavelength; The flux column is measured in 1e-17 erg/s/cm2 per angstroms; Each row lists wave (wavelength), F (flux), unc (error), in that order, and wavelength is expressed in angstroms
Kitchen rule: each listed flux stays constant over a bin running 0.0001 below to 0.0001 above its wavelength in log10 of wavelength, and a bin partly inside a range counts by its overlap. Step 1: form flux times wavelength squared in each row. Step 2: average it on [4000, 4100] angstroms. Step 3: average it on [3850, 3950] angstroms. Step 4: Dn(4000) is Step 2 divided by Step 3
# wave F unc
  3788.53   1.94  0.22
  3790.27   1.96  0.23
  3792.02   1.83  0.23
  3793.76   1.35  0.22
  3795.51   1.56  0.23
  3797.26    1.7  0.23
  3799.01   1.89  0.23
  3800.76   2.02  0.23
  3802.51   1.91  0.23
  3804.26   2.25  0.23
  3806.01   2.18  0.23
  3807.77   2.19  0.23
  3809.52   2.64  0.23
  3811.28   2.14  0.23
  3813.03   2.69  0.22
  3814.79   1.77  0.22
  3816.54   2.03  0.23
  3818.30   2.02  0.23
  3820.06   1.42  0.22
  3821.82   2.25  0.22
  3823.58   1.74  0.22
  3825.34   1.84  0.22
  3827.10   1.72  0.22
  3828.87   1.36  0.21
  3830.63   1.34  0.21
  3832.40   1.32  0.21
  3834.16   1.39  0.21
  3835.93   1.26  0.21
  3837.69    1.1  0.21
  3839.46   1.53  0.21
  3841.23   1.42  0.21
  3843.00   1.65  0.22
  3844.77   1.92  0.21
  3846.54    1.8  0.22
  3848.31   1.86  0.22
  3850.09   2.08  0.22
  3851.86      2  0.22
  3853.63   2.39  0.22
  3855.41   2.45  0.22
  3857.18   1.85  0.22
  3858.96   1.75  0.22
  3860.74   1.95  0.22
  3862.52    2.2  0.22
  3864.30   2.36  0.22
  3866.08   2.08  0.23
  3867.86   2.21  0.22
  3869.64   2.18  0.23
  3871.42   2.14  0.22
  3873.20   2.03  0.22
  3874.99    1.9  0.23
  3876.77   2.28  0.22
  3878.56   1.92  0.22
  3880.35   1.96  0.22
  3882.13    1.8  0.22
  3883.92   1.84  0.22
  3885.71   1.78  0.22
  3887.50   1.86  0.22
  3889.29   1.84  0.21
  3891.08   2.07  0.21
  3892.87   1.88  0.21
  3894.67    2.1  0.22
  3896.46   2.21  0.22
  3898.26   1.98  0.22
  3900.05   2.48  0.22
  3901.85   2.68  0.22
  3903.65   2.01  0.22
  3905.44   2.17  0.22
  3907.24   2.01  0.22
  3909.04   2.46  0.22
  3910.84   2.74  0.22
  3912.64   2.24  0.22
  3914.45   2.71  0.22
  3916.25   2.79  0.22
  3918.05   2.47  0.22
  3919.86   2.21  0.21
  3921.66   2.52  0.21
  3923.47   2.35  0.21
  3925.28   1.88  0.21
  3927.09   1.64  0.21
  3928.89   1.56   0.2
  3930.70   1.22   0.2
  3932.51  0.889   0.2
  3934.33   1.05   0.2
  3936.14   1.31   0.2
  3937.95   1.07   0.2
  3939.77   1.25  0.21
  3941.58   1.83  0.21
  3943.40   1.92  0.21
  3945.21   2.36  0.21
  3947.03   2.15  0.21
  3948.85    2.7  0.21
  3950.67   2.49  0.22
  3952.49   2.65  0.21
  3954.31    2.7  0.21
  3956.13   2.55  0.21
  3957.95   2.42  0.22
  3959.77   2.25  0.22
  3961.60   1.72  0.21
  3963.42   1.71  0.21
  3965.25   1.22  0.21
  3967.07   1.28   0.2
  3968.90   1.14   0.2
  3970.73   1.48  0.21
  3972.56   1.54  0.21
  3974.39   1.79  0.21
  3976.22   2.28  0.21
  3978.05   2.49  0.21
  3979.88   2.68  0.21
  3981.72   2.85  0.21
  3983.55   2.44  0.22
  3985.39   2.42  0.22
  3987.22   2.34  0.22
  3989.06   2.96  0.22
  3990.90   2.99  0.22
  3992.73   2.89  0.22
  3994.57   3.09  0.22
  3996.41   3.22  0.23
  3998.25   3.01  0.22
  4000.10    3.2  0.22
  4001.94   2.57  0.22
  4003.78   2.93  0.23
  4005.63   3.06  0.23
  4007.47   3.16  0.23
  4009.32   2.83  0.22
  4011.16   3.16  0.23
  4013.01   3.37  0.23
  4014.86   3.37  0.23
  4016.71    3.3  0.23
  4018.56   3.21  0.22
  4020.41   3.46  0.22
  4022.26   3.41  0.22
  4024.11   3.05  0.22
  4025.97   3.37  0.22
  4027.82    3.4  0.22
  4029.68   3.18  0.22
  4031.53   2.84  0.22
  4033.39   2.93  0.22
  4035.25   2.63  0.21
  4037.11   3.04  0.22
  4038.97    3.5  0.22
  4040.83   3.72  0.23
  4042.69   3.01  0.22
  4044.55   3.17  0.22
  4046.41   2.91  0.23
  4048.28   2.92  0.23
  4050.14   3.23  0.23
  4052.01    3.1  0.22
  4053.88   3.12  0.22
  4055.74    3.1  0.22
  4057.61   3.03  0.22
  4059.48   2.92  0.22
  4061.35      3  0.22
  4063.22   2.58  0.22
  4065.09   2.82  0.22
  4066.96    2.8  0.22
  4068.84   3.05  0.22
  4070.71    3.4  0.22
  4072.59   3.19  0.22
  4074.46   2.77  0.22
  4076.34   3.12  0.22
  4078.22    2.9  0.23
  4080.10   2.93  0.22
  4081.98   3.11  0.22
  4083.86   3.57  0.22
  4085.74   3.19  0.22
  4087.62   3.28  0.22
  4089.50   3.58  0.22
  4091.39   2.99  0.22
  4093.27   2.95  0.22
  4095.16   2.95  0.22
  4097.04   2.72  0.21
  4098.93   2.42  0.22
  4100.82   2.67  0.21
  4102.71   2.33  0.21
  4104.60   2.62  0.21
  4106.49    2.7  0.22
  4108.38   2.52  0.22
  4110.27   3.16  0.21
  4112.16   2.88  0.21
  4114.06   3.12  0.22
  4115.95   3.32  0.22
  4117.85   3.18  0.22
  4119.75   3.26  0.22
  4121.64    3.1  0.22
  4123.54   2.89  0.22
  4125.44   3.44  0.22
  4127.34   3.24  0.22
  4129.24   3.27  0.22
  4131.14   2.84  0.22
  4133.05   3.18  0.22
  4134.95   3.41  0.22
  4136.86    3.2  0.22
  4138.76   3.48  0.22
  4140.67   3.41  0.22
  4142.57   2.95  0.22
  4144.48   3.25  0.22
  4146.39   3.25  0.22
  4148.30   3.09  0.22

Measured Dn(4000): 1.64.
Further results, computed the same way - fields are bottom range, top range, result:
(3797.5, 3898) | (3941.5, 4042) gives 1.50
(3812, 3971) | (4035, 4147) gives 1.74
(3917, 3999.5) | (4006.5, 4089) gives 1.54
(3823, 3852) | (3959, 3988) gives 1.33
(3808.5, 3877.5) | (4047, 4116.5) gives 1.76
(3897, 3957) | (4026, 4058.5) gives 1.58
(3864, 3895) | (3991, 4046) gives 1.68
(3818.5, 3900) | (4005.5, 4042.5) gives 1.85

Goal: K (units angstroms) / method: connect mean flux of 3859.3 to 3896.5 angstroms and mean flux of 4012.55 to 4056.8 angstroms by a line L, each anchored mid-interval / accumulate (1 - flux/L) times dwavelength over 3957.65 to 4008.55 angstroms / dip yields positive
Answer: 7.52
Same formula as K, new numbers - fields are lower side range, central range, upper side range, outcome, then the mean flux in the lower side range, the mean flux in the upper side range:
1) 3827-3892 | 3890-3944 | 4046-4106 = 3.8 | 1.86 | 2.97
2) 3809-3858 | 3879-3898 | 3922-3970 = -1.2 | 1.81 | 1.83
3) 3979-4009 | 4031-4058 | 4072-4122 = -1.6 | 2.86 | 2.98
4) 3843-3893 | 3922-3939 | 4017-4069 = 6.5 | 2.01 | 3.09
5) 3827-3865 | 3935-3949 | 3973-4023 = 4.1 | 1.76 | 2.89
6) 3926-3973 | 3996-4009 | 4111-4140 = -4.7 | 1.78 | 3.19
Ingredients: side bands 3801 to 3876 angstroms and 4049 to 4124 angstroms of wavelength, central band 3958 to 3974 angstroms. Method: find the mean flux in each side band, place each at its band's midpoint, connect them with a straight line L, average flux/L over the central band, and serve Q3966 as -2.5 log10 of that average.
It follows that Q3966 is 0.47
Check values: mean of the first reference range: 1.91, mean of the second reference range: 2.99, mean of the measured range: 1.6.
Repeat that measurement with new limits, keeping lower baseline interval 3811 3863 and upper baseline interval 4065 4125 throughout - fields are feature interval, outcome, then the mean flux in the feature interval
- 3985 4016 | -0.169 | 2.99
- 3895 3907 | -0.070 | 2.24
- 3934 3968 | 0.196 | 1.94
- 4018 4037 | -0.174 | 3.14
